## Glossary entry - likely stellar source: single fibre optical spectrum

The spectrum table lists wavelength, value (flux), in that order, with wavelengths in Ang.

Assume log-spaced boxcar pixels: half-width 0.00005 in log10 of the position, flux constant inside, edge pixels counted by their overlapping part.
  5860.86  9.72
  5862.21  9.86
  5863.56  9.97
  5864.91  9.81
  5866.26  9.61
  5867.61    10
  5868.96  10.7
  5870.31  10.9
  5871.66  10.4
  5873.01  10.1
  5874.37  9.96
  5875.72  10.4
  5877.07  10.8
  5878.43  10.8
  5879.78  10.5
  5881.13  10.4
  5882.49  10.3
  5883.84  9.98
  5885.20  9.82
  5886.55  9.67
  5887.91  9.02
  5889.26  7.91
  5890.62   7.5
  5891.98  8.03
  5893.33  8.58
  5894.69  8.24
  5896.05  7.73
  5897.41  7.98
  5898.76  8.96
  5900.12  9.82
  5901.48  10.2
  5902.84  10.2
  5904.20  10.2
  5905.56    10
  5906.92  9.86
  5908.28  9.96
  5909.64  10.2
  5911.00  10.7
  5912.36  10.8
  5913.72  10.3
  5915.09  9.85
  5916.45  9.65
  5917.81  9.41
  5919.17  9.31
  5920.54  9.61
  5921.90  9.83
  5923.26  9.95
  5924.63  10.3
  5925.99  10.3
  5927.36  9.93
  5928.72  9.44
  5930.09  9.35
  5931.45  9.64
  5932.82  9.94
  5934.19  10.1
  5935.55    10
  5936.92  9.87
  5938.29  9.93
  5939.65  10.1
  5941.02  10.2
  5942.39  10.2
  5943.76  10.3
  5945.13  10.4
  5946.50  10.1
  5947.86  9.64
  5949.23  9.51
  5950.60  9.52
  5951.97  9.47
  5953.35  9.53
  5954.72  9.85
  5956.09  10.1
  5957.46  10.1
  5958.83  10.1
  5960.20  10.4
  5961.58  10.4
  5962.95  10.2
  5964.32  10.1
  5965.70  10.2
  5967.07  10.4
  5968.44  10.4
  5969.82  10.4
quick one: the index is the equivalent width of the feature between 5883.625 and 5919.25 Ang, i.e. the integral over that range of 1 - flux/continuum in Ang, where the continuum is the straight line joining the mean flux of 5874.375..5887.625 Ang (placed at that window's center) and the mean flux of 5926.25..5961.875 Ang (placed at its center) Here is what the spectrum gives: 2.6 Ang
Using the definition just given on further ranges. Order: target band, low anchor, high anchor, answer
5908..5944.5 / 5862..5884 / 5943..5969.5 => 0.6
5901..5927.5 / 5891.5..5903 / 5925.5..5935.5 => -2.0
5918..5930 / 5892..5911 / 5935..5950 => -0.1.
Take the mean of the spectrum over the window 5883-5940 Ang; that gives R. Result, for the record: 9.58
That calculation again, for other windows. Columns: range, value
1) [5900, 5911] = 10.1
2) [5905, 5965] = 9.97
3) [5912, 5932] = 9.83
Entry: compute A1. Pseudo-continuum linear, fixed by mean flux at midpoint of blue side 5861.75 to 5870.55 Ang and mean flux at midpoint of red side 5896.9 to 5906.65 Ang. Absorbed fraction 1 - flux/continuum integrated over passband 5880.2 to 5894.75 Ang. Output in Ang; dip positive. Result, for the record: 1.1 Ang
